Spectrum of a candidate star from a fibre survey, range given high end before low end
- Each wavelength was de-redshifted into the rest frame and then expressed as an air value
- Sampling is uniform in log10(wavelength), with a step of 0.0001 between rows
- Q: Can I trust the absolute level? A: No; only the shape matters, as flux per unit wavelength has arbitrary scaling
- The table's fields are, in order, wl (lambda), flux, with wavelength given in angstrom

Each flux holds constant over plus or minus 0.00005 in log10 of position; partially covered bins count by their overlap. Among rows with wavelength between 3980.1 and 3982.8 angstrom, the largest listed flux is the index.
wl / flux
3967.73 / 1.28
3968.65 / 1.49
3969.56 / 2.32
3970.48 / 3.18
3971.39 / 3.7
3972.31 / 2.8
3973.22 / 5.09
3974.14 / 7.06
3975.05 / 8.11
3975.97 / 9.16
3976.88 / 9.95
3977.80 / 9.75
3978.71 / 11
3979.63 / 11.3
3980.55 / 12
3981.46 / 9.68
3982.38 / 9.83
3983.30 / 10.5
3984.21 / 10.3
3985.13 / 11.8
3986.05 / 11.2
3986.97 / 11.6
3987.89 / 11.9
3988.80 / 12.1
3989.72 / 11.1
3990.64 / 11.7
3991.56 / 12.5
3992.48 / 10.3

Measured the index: 12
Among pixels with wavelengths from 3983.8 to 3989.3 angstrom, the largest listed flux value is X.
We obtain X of 12.1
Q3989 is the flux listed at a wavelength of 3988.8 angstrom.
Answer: 12.1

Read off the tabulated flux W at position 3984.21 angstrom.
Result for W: 10.3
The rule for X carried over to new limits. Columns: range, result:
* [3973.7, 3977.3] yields 9.95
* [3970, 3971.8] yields 3.7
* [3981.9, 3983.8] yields 10.5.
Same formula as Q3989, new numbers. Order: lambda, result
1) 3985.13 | 11.8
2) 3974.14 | 7.06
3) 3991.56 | 12.5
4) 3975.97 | 9.16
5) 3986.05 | 11.2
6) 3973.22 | 5.09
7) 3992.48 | 10.3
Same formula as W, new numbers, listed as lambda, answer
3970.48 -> 3.18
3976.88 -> 9.95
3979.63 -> 11.3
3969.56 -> 2.32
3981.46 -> 9.68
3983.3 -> 10.5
